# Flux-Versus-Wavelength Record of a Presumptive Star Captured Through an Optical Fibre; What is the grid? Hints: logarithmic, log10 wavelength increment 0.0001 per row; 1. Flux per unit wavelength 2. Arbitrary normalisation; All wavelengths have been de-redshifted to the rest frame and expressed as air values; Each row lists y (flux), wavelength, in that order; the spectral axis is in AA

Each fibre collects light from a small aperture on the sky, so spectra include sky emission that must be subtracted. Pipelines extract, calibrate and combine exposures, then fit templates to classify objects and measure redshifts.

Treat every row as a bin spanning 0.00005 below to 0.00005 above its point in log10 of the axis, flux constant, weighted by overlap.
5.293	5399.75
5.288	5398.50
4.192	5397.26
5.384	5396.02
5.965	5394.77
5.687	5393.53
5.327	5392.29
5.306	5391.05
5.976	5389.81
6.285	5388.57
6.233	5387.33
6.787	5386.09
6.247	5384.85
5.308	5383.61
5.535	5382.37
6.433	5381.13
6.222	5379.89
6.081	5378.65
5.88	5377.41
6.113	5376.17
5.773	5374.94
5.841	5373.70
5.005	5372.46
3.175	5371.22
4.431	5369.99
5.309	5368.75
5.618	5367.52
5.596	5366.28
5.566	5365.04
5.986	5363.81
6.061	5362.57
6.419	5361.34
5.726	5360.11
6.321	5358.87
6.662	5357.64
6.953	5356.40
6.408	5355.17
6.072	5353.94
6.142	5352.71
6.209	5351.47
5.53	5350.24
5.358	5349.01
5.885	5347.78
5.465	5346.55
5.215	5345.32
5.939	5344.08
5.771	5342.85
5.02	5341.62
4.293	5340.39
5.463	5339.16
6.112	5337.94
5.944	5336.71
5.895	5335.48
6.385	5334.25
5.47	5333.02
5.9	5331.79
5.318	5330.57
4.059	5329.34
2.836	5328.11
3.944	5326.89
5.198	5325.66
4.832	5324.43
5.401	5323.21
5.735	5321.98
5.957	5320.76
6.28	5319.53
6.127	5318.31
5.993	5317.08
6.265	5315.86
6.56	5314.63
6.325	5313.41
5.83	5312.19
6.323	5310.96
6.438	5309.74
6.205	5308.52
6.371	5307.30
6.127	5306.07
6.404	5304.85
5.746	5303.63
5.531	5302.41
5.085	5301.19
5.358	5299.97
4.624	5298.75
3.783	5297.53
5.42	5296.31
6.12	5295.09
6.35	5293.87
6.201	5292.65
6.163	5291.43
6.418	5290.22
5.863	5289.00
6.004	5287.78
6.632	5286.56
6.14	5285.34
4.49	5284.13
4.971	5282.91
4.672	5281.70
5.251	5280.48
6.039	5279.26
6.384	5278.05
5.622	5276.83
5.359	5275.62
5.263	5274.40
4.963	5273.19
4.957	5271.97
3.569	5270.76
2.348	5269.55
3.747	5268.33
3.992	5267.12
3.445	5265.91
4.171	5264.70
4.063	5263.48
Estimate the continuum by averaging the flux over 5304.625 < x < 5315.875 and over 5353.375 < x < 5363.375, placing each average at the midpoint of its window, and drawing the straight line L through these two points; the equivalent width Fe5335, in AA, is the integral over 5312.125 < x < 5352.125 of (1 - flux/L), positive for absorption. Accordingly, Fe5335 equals 4.9 AA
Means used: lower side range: 6.28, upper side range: 6.32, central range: 5.53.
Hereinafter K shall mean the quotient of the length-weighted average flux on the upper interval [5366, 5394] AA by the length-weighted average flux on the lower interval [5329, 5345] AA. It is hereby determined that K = 1.0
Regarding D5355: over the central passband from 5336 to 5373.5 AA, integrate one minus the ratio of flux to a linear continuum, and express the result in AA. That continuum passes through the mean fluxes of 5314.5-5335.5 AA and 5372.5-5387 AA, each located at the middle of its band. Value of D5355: 0.4 AA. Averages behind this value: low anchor 5.41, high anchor 5.98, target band 5.66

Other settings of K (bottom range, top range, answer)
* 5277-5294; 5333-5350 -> 0.96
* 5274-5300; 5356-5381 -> 1.02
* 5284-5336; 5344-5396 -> 1.02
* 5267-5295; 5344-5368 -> 1.12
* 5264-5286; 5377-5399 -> 1.22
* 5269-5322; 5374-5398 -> 1.03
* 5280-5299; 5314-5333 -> 0.96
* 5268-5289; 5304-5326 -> 1.18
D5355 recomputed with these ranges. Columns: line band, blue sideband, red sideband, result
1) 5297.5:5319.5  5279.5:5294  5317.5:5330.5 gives -2.3 AA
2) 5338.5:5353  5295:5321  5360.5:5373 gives 0.0 AA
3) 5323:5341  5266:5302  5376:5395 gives 1.4 AA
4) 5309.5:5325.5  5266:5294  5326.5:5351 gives -2.1 AA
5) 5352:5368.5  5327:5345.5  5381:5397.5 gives -1.8 AA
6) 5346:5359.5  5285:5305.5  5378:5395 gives -0.5 AA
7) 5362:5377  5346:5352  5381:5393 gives 1.1 AA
